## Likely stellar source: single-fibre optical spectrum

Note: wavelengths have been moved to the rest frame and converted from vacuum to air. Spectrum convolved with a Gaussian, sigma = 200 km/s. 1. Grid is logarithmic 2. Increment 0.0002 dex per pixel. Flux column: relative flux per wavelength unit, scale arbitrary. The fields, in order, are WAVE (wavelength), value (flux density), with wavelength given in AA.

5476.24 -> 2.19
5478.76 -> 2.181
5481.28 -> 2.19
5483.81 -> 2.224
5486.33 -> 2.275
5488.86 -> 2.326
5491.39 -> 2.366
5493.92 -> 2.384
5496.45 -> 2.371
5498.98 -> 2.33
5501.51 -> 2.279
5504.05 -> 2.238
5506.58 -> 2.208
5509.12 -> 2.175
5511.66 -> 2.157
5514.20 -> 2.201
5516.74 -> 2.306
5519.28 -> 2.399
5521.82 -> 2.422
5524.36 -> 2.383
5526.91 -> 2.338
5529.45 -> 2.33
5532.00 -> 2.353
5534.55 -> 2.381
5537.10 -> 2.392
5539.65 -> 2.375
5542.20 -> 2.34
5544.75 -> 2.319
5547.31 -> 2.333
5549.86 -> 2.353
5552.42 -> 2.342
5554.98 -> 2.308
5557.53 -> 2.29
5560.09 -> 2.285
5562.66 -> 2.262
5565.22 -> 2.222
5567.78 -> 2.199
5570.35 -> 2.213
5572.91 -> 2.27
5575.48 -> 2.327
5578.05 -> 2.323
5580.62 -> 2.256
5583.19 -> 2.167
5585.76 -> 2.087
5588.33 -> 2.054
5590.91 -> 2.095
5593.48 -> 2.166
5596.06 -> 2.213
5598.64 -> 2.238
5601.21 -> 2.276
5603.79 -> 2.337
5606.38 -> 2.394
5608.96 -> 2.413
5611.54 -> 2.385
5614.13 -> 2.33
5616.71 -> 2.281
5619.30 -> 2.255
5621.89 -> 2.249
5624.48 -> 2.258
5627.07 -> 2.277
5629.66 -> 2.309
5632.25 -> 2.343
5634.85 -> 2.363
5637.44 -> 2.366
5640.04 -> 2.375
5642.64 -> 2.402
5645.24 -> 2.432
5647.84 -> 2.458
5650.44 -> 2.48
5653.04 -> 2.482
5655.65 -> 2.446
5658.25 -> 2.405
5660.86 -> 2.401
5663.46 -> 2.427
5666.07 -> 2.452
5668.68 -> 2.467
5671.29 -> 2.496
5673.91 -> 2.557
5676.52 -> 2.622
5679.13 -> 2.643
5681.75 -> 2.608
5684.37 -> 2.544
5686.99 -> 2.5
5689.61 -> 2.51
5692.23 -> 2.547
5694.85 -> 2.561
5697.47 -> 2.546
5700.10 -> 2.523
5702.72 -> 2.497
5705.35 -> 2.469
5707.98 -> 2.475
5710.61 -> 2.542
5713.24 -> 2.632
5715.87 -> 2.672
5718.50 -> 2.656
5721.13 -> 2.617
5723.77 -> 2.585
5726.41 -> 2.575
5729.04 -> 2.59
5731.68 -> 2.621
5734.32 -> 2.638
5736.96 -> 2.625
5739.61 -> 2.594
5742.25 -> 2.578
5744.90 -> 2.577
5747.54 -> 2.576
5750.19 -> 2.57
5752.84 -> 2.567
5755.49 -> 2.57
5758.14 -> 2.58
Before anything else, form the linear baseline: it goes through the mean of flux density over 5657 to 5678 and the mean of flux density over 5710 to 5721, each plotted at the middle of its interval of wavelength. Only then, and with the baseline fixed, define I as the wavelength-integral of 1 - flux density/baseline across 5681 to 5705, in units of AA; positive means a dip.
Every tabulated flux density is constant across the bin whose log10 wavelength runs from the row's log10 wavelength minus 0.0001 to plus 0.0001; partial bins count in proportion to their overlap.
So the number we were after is 0.3 AA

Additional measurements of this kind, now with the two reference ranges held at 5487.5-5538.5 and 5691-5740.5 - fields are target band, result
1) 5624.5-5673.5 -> 1.63 AA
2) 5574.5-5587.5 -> 0.98 AA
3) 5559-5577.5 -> 1.02 AA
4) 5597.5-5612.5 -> 0.58 AA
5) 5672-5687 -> -0.31 AA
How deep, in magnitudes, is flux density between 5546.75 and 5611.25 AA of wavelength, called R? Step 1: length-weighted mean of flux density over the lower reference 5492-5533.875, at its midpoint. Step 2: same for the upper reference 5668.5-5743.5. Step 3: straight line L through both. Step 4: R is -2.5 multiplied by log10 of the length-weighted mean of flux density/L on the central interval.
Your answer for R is 0.06 mag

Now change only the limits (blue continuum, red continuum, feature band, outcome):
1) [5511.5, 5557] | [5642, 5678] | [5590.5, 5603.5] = 0.09 mag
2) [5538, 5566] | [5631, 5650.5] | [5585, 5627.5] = 0.05 mag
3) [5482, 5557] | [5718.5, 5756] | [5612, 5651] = 0.05 mag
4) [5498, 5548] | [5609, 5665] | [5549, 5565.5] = 0.02 mag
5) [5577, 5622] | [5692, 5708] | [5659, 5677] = -0.02 mag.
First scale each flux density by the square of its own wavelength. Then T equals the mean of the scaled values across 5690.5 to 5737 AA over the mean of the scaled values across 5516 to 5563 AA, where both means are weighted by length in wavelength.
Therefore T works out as 1.2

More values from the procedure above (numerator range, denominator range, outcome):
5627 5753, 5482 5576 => 1.16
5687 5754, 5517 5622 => 1.18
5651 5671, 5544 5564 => 1.10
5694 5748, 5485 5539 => 1.20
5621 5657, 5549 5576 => 1.07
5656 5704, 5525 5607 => 1.15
